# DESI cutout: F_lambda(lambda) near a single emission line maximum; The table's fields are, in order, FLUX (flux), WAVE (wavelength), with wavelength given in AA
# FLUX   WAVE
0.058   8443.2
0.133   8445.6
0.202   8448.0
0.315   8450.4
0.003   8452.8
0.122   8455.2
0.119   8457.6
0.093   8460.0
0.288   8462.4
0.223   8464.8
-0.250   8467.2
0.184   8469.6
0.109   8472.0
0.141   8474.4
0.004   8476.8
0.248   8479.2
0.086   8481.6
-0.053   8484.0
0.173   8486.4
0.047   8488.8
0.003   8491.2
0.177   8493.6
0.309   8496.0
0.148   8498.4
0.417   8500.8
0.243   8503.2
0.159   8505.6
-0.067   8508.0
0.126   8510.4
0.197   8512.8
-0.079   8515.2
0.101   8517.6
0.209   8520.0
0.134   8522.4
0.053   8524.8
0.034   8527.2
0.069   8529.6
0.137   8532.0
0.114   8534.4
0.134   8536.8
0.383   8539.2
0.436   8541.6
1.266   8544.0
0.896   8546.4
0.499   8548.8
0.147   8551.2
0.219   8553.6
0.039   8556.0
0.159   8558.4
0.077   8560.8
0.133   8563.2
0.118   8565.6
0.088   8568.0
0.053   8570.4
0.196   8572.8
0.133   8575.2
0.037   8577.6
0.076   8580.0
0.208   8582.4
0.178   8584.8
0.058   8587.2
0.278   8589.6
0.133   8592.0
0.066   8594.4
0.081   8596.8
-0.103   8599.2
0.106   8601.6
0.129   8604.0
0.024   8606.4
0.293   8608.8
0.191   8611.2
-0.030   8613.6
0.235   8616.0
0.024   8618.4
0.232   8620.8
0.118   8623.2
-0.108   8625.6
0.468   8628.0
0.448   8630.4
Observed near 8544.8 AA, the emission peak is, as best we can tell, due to H-gamma 4340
